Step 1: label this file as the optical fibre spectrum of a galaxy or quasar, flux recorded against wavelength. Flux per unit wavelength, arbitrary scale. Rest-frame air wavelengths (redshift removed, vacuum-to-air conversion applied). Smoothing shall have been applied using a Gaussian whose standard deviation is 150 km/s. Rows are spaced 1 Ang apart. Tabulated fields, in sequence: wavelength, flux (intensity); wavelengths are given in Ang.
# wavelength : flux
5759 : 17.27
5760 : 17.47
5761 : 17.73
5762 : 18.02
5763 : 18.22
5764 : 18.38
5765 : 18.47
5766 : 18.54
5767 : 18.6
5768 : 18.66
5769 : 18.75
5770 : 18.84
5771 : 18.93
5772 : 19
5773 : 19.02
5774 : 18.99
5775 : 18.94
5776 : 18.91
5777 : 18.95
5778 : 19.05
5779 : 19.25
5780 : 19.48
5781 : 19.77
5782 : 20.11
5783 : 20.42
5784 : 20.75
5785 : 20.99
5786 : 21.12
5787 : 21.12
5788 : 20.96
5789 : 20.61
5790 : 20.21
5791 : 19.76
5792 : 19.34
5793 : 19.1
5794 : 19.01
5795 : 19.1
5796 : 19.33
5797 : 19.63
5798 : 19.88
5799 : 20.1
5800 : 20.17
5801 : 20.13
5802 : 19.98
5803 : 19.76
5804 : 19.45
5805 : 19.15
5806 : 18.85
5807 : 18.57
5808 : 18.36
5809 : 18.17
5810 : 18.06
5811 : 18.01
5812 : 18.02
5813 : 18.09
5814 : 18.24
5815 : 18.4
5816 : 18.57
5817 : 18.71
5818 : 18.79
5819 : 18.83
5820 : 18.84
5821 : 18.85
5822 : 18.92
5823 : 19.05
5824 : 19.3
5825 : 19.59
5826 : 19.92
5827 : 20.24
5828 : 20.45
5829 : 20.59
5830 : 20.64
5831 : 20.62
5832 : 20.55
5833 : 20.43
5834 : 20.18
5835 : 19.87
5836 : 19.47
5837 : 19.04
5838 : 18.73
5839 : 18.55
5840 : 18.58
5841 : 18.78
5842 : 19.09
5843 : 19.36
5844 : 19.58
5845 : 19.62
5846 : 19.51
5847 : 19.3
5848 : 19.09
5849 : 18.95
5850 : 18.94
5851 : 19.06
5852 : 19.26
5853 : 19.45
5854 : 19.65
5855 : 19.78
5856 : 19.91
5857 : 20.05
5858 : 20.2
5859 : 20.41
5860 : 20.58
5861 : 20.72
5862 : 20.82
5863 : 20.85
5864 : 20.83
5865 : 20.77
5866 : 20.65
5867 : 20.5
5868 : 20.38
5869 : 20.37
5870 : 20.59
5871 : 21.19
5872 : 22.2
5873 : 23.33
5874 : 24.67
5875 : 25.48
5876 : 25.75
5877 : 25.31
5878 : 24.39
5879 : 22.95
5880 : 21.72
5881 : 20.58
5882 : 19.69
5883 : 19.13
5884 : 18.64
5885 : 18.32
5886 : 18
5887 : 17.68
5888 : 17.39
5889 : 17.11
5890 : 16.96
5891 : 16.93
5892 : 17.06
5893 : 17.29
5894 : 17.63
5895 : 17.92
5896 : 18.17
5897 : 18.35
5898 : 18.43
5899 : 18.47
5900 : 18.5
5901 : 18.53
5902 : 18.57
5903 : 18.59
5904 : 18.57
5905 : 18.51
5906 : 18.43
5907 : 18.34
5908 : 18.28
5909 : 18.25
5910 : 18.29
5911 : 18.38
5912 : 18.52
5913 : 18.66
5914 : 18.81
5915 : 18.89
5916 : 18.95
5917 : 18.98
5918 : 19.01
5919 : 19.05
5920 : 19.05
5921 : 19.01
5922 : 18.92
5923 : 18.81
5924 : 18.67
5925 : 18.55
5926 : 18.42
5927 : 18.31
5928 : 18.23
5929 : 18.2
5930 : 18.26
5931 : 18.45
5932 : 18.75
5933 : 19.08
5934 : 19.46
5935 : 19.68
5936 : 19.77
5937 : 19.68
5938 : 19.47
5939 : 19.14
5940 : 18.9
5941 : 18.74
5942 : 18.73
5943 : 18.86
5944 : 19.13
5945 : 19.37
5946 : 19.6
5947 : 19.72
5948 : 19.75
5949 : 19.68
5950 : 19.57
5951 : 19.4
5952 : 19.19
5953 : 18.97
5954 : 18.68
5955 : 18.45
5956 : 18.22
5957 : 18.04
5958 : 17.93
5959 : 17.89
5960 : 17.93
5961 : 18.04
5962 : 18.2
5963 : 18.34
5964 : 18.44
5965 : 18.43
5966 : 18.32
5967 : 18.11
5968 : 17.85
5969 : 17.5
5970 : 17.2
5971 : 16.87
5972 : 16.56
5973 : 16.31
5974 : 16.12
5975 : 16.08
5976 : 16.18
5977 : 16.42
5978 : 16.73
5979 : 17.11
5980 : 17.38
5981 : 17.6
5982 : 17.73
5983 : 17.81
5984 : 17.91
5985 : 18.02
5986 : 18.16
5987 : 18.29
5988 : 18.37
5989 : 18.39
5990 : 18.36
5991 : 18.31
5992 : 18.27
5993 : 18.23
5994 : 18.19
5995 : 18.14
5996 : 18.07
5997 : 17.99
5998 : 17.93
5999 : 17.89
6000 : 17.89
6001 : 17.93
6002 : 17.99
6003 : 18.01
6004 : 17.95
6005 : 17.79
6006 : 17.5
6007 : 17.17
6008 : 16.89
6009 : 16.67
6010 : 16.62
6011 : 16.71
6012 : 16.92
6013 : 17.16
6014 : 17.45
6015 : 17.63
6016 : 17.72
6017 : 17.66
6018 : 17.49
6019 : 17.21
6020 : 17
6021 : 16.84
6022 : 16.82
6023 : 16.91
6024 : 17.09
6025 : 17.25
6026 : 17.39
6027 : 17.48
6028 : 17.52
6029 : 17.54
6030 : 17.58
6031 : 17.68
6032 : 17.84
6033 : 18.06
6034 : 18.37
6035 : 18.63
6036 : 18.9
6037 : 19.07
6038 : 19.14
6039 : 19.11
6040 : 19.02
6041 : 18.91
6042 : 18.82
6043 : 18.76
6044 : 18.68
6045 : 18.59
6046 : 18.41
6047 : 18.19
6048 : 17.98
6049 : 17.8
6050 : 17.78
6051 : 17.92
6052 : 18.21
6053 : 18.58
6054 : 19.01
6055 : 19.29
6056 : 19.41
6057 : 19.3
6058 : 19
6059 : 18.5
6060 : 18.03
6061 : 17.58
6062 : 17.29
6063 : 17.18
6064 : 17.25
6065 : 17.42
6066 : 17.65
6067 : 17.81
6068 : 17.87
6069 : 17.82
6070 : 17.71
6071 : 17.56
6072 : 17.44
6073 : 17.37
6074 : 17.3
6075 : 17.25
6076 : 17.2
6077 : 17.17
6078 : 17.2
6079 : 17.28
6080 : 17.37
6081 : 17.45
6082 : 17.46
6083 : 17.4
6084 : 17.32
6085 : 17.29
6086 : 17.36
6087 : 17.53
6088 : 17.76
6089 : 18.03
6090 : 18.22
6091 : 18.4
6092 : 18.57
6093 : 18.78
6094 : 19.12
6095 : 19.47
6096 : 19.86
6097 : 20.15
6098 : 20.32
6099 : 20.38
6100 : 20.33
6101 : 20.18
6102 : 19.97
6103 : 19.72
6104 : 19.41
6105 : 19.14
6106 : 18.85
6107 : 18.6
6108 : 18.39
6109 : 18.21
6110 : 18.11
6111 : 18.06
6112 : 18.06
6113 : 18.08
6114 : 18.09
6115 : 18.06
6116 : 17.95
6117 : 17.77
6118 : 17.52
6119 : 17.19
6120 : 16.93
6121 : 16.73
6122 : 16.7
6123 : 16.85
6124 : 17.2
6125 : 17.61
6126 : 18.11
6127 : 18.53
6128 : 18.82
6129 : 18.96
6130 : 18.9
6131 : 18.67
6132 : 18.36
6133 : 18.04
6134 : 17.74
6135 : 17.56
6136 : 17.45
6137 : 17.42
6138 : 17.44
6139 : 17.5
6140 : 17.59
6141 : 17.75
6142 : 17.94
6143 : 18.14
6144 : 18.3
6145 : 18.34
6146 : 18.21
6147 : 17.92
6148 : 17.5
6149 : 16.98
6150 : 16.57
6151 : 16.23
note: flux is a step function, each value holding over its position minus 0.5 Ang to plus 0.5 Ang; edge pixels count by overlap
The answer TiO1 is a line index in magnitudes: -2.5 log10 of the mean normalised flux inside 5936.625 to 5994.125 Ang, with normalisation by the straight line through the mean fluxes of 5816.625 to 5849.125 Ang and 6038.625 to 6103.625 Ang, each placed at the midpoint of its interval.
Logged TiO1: 0.037 mag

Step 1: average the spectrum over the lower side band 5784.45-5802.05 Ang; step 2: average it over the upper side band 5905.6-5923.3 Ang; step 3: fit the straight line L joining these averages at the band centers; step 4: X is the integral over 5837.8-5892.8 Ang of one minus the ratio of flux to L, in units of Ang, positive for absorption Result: -2.5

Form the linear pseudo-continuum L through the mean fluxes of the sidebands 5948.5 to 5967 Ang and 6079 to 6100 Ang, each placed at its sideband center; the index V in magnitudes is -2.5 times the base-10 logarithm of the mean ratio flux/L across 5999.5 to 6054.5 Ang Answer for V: 0.04 mag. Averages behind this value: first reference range 18.5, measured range 17.8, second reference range 18.4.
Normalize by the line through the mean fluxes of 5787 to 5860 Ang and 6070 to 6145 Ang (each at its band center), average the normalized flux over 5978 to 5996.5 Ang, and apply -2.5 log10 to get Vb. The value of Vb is 0.040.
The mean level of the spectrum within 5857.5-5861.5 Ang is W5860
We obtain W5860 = 20.5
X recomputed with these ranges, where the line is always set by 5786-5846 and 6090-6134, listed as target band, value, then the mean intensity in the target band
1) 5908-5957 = 0.4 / 18.9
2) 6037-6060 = 0.1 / 18.7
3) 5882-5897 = 1.1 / 17.8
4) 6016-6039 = 1.3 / 17.7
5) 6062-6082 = 1.3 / 17.4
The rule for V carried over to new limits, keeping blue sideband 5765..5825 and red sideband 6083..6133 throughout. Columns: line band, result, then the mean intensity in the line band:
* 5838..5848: 0.000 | 19.1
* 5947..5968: 0.013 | 18.6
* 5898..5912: 0.030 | 18.4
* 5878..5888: -0.041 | 19.8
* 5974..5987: 0.090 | 17.3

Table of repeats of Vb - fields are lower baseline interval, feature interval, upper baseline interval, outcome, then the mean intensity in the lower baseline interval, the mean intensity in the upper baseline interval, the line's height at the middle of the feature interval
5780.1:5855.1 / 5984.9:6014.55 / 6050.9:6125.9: 0.05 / 19.5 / 18.1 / 18.6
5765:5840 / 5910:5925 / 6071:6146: 0.01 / 19.4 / 18.1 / 18.9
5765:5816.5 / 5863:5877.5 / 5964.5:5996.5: -0.19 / 19.3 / 17.6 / 18.6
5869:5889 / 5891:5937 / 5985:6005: 0.10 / 21.3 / 18.1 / 20.3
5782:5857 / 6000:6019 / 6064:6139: 0.07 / 19.5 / 18.1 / 18.5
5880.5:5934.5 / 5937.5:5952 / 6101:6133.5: -0.05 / 18.4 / 18.2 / 18.4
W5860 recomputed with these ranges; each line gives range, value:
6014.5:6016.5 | 17.7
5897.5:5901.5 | 18.5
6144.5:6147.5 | 18.2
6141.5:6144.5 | 18.1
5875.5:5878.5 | 25.2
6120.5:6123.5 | 16.8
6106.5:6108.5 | 18.5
